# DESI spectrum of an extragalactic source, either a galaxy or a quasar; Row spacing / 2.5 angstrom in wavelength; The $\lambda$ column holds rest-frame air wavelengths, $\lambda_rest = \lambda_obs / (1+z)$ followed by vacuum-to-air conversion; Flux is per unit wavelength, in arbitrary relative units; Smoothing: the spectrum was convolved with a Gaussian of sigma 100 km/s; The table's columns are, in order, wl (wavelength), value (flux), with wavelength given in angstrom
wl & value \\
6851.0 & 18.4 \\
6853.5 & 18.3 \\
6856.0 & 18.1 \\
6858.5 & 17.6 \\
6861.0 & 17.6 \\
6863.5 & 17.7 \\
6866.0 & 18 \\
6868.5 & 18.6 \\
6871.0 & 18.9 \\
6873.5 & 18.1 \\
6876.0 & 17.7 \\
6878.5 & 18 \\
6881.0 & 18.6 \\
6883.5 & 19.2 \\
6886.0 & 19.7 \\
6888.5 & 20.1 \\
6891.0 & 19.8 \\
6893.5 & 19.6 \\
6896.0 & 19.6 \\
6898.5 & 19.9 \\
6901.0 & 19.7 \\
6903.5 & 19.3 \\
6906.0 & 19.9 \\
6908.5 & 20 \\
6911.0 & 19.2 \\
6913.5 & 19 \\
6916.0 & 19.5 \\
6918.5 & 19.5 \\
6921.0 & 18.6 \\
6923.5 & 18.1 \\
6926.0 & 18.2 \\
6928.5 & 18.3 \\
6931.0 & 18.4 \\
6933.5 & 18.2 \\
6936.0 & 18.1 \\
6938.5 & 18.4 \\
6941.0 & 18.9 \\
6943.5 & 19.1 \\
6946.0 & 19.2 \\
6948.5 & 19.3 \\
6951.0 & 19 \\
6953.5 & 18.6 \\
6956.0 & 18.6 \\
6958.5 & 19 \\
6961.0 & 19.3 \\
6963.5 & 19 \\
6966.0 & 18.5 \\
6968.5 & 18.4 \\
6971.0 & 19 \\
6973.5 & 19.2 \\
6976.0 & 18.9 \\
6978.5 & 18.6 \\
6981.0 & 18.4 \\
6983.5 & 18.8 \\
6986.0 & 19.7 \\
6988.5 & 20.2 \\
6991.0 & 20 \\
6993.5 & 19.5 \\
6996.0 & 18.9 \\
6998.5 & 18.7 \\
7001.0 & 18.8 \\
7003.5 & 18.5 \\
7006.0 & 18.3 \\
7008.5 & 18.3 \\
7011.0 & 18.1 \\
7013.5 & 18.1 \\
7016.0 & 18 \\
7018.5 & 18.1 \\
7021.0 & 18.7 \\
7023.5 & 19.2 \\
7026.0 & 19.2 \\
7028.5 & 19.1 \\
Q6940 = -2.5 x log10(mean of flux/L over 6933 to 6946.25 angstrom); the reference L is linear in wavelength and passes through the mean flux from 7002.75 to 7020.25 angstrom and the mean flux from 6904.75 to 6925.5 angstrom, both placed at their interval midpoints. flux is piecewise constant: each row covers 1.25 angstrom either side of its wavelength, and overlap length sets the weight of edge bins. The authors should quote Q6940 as 0.02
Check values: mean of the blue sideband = 19.2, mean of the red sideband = 18.2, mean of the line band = 18.6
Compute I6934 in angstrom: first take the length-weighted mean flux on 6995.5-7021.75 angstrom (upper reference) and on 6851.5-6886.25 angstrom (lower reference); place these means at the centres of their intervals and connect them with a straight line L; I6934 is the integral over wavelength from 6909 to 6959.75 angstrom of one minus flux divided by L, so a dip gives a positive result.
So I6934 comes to -1.28 angstrom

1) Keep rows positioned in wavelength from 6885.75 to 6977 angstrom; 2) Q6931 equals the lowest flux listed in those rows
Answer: 18.1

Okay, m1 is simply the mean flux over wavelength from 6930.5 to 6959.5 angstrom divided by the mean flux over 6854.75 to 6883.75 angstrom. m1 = 1.0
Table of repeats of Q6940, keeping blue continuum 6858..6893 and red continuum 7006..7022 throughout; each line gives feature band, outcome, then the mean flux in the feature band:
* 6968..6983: -0.026 mag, 18.8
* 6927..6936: 0.010 mag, 18.3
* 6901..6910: -0.069 mag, 19.7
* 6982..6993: -0.077 mag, 19.6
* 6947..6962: -0.034 mag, 19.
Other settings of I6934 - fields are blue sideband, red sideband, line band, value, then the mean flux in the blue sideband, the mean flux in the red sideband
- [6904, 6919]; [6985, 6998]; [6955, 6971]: 0.6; 19.5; 19.6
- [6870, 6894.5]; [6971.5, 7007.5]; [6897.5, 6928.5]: -0.4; 19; 19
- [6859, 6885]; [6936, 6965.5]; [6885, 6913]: -1.9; 18.2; 18.9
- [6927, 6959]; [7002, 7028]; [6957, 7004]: -1.1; 18.7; 18.5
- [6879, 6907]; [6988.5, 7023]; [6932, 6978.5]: 0.6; 19.5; 18.7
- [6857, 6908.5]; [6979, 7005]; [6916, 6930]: 0.3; 18.9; 19.1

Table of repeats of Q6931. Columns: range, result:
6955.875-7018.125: 18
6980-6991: 18.4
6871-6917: 17.7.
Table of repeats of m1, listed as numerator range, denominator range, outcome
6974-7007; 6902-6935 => 1.01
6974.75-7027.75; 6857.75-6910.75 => 0.99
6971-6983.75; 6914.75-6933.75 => 1.01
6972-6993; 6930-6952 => 1.03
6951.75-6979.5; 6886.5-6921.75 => 0.96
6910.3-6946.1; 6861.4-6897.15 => 0.99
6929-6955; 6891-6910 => 0.95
